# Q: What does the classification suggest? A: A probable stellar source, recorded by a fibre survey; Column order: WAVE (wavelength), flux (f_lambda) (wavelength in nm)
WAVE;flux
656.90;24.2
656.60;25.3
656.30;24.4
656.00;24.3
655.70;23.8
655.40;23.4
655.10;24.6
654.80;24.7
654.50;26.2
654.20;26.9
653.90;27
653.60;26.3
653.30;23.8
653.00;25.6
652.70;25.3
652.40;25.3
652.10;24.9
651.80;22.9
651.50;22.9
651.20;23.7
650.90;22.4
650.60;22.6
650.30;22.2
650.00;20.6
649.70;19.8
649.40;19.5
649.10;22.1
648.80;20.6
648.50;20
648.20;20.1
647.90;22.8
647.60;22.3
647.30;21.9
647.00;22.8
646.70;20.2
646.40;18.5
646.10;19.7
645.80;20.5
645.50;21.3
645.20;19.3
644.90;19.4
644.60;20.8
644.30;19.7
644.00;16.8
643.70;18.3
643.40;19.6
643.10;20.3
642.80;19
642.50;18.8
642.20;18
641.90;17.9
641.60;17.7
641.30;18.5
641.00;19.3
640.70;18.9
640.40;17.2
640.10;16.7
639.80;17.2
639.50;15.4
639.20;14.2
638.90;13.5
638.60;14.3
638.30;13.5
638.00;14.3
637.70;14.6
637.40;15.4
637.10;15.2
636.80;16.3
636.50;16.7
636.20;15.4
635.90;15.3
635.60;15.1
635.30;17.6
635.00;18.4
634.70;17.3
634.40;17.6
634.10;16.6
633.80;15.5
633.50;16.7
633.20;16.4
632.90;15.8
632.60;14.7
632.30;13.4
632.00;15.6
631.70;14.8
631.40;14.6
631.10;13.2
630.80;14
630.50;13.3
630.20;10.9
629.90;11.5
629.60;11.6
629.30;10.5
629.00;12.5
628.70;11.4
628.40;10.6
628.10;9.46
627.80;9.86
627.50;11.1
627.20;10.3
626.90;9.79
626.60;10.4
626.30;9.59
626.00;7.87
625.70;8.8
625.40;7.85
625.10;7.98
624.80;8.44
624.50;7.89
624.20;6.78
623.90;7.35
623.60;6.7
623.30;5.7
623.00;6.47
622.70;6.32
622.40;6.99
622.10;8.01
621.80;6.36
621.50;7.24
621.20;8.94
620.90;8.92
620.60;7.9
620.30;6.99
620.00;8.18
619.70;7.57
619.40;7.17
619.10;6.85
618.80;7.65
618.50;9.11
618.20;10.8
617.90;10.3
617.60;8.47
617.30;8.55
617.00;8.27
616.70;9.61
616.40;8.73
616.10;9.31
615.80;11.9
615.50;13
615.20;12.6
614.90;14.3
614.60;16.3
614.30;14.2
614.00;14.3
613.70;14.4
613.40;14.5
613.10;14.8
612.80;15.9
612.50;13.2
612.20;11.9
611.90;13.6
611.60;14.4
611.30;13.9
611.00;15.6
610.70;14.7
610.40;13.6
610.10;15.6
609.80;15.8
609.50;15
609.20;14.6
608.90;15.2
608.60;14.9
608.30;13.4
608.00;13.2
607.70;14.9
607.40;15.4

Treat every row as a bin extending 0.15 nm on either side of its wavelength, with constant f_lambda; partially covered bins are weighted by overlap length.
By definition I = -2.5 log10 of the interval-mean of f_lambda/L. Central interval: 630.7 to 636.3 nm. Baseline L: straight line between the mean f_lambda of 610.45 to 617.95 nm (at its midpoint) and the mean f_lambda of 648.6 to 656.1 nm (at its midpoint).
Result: 0.16 mag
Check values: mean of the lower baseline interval 12.7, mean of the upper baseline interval 23.6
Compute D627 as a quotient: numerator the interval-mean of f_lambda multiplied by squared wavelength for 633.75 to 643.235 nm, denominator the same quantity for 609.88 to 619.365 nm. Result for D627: 1.47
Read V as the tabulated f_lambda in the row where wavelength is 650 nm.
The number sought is 20.6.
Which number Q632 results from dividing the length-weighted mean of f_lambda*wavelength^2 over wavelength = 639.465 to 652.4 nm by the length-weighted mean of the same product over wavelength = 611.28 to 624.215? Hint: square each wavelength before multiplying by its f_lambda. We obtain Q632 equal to 2.2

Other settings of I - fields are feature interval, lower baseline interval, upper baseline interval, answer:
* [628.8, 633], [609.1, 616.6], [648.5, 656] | 0.35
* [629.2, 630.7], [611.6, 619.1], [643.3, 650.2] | 0.33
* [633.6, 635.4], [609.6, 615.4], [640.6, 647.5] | 0.05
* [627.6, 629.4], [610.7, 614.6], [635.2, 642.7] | 0.40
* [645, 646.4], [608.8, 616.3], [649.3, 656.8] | 0.11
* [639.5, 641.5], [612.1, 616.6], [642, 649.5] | 0.07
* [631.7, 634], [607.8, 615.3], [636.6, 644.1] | 0.05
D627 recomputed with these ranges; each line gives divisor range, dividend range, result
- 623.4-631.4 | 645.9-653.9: 2.38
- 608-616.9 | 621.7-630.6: 0.69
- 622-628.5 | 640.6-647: 2.44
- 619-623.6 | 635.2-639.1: 2.18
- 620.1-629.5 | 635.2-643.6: 2.03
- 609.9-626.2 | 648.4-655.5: 2.56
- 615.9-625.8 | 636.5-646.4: 2.36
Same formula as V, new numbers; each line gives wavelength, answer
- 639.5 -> 15.4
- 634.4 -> 17.6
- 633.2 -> 16.4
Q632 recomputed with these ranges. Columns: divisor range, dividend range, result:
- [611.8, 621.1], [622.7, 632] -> 0.96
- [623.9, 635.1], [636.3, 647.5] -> 1.53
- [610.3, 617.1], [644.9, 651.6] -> 1.79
